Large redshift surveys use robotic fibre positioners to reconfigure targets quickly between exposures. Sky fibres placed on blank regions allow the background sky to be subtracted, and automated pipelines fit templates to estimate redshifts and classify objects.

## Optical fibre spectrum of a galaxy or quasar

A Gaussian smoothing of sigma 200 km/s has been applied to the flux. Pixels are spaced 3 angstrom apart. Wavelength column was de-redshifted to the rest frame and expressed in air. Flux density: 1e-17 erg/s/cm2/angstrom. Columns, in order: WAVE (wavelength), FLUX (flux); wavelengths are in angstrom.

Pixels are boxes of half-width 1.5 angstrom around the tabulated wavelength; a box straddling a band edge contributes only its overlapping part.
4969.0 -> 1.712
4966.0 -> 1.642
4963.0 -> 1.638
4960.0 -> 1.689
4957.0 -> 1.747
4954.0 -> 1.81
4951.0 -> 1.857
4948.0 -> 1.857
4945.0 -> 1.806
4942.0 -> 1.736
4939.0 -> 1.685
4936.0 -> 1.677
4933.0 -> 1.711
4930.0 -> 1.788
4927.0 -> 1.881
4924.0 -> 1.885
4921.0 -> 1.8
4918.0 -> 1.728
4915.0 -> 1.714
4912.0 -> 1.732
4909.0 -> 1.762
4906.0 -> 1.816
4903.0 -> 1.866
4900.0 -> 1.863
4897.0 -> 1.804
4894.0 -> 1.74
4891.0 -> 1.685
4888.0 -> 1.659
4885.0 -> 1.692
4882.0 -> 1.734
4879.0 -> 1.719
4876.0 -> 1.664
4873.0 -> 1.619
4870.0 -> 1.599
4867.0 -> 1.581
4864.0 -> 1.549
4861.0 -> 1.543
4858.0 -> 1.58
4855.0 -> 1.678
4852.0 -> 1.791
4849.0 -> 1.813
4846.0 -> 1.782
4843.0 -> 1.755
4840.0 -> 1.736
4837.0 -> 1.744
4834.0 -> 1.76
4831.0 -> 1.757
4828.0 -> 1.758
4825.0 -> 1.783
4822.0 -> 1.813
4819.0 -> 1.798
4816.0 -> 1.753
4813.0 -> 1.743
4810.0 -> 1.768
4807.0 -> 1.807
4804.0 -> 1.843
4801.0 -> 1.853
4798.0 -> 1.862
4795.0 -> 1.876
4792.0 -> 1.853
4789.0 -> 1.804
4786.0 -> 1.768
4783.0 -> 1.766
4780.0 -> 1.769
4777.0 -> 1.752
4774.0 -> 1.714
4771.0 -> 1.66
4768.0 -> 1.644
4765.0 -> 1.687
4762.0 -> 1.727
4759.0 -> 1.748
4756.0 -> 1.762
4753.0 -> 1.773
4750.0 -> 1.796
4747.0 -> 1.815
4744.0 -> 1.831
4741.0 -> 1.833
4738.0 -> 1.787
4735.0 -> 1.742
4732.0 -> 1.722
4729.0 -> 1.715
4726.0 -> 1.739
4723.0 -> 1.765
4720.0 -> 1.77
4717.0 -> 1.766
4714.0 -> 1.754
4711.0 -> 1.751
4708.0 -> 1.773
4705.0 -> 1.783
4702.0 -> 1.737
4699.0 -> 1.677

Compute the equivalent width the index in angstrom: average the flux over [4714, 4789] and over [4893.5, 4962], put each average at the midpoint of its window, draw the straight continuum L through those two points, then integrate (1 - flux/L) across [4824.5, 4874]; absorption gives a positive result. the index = 2.1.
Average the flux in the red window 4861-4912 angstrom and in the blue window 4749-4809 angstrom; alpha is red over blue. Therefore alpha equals 1.0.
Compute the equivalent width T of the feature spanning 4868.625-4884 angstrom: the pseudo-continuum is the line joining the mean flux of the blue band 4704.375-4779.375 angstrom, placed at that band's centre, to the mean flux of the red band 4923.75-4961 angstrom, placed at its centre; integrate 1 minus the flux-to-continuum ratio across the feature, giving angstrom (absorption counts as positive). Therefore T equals 0.87 angstrom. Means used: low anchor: 1.75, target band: 1.67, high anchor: 1.78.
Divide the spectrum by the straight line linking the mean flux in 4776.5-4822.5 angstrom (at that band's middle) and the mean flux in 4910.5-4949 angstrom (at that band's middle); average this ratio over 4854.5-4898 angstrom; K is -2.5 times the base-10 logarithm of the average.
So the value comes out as 0.08 mag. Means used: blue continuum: 1.8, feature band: 1.65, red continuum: 1.77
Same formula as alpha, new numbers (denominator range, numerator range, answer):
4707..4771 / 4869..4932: 1.00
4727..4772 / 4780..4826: 1.03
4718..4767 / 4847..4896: 0.95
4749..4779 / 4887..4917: 1.02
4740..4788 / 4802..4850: 1.01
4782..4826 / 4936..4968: 0.96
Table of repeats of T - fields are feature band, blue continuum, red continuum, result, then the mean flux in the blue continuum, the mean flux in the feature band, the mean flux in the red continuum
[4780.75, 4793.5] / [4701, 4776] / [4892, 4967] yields -0.3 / 1.75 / 1.8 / 1.77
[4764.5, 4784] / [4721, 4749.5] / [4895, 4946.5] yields 0.7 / 1.77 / 1.71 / 1.78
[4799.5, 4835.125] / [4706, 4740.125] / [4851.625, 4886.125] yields -2.2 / 1.75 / 1.79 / 1.64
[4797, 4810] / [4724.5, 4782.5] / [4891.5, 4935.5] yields -0.5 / 1.75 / 1.83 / 1.79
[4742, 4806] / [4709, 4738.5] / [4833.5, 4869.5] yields -1.9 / 1.75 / 1.78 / 1.69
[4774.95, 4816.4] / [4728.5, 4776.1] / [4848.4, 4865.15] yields -2.3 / 1.75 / 1.8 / 1.65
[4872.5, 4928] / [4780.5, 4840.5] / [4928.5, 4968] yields 0.1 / 1.79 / 1.76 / 1.74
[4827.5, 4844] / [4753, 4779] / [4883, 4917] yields -0.1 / 1.72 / 1.75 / 1.76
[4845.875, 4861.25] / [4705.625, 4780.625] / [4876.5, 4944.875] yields 0.5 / 1.75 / 1.7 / 1.76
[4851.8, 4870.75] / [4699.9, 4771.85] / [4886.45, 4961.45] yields 1.7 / 1.75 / 1.61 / 1.77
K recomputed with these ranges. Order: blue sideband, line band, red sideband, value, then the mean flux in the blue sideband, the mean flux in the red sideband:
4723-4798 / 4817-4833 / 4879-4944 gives -0.01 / 1.76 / 1.76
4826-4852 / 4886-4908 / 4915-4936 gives 0.00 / 1.77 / 1.78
